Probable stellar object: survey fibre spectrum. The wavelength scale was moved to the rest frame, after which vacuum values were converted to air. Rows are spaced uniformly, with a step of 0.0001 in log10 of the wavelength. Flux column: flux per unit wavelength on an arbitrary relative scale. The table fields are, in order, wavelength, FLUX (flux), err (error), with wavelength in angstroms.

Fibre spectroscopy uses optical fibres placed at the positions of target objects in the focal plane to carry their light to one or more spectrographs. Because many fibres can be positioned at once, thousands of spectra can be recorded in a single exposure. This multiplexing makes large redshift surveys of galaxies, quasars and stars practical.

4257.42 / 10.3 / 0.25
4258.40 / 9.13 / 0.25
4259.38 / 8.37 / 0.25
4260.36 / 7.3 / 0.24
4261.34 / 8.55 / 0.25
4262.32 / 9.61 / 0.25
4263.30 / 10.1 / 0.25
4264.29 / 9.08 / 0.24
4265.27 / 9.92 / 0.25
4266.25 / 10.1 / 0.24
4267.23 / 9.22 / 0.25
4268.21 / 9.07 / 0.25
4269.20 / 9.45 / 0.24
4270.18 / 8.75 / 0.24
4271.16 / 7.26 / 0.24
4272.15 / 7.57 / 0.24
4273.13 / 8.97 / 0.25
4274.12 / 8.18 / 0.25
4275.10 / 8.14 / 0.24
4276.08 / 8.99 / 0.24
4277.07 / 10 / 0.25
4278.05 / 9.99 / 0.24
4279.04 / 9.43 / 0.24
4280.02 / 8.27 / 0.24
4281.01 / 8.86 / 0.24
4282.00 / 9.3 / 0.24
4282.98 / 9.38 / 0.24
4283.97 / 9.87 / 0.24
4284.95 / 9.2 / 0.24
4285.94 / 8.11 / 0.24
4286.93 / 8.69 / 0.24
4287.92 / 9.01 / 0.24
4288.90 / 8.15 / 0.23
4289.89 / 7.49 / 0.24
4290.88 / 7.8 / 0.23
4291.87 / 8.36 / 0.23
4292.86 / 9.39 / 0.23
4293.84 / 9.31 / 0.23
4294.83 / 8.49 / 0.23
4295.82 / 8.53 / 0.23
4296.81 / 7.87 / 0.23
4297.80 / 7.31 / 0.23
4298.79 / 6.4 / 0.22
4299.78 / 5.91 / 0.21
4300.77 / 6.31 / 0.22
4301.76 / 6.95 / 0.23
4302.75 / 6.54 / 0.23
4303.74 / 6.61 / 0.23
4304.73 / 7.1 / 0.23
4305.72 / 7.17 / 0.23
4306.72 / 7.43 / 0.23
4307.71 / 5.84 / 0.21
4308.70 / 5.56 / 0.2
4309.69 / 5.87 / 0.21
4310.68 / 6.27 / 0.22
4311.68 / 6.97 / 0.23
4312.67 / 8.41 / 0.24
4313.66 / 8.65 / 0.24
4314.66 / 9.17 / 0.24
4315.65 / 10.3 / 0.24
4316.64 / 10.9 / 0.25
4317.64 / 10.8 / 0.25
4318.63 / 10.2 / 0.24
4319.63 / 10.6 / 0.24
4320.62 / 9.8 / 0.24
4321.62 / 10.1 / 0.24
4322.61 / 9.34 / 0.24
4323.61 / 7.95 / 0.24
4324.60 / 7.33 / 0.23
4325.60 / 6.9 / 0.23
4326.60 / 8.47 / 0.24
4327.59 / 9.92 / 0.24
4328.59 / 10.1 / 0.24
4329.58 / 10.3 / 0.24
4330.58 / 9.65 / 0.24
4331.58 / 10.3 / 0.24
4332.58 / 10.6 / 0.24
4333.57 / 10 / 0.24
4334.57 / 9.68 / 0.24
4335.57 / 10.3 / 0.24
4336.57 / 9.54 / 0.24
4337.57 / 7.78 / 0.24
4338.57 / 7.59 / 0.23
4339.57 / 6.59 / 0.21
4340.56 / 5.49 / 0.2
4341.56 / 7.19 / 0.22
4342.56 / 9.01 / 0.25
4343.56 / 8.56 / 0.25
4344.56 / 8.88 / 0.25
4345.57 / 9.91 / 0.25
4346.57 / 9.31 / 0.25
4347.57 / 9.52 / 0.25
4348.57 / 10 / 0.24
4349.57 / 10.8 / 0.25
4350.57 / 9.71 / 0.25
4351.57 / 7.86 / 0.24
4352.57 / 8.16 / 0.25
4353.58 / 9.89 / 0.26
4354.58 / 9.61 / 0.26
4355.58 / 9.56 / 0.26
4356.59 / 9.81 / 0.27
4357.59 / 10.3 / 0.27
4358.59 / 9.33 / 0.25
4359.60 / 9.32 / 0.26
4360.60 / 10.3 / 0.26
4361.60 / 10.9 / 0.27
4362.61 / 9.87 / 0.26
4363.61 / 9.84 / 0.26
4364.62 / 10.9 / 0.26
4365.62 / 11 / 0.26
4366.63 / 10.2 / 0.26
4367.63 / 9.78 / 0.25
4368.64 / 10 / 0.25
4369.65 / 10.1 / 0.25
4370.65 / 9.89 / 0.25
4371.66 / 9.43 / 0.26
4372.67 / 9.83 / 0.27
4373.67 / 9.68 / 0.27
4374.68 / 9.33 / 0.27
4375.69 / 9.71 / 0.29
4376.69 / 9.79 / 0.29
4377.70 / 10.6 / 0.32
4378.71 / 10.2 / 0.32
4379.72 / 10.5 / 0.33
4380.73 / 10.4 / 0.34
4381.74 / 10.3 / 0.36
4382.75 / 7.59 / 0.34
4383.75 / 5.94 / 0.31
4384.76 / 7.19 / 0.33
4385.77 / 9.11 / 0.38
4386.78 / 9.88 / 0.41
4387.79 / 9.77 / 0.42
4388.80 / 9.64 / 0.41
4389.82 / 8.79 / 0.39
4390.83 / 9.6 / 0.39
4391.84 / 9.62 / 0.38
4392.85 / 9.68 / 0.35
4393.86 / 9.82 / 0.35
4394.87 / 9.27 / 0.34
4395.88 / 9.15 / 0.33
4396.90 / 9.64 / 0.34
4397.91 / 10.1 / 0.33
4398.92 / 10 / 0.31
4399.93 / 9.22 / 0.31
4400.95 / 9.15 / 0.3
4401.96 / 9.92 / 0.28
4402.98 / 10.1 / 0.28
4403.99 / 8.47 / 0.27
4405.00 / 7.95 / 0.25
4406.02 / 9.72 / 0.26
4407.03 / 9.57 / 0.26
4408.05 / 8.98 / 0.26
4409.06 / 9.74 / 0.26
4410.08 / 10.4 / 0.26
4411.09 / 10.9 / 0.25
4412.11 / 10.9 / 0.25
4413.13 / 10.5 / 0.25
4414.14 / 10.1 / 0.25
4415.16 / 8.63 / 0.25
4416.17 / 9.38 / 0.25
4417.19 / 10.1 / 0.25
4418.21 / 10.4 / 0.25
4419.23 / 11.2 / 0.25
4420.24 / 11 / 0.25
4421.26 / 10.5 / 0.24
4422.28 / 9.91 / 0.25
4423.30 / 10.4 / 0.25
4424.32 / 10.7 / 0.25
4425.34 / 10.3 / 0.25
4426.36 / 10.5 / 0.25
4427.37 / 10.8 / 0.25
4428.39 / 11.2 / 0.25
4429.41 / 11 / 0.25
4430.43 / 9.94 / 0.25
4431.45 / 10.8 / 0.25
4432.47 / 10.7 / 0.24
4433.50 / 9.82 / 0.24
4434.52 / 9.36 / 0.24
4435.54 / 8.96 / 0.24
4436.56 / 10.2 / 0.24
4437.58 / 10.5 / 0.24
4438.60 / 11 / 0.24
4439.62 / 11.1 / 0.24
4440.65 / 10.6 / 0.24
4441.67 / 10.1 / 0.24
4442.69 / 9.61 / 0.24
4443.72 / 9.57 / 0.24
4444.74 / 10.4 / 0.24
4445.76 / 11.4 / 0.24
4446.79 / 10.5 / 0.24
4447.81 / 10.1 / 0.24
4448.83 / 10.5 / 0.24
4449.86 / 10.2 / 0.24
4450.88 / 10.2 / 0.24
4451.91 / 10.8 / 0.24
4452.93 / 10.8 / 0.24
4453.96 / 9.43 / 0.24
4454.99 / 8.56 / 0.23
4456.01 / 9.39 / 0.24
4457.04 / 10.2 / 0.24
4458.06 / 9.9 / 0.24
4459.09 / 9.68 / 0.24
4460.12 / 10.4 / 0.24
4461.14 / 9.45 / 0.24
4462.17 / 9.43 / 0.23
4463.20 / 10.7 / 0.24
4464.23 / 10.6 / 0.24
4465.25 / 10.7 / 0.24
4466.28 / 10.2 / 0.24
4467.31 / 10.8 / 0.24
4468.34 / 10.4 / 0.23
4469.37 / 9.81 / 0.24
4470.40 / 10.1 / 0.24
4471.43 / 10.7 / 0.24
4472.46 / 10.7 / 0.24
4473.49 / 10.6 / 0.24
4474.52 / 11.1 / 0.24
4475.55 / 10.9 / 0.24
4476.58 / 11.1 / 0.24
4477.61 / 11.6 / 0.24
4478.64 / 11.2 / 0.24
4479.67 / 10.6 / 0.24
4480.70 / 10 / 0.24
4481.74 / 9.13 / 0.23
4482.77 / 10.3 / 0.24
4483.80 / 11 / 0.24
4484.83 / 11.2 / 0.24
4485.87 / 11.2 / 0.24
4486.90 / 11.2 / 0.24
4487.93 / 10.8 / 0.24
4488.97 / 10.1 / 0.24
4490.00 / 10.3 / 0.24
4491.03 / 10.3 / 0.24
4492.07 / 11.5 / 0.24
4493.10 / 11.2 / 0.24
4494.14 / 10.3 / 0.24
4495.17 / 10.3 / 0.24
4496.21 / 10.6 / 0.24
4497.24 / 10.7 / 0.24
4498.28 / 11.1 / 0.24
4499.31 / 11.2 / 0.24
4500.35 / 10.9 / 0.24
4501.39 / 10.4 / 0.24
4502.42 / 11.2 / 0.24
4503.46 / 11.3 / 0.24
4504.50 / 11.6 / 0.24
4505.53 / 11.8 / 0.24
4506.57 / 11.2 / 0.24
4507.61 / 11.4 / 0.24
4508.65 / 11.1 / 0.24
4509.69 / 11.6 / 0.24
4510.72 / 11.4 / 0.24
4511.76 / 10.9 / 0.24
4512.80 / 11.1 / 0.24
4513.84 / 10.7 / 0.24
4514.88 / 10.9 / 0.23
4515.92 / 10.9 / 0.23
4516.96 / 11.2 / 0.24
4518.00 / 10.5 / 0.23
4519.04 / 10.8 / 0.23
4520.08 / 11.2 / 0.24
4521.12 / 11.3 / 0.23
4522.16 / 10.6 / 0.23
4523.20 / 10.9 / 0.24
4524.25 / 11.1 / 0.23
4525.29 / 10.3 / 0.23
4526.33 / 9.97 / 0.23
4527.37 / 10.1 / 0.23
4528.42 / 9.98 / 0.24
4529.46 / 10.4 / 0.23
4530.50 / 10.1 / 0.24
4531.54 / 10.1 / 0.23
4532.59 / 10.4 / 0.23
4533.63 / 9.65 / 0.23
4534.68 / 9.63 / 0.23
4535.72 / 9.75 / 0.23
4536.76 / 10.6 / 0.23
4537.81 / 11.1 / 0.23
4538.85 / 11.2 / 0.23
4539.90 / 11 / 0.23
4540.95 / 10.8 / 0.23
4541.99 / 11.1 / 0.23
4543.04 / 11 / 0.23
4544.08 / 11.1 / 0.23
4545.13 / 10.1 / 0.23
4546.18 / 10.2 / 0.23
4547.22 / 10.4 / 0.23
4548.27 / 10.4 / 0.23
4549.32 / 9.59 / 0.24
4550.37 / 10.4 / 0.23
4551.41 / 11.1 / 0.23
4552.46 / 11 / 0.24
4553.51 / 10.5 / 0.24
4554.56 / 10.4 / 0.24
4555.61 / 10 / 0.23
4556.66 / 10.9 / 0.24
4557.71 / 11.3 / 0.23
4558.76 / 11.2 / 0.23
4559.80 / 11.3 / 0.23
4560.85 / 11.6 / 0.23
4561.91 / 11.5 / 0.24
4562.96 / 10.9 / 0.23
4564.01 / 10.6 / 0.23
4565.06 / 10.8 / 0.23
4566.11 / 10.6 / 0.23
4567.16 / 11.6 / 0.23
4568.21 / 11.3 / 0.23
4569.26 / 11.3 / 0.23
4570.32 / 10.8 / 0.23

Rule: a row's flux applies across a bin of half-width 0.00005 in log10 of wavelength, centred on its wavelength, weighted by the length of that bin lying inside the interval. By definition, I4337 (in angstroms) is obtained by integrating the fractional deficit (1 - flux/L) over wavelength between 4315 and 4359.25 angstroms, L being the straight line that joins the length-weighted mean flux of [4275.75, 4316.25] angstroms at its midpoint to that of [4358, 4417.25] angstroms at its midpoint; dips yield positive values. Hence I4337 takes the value -2.6 angstroms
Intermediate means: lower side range 8.03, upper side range 9.65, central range 9.27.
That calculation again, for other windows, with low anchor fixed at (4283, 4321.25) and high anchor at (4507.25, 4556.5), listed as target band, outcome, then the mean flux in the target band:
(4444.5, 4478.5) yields -1.7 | 10.4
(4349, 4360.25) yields -1.1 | 9.5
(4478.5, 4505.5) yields -1.5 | 10.8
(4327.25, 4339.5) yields -1.6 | 9.53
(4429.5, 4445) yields -1.0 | 10.2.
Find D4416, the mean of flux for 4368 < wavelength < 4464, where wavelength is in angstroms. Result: 9.9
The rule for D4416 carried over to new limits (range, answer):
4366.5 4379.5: 9.89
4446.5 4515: 10.6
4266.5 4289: 8.89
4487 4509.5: 10.9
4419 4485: 10.4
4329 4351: 9.13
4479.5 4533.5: 10.8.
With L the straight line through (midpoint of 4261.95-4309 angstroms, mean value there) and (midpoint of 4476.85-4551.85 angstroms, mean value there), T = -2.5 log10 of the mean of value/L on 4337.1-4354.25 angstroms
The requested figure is 0.04 mag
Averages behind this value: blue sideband 8.32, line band 8.62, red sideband 10.7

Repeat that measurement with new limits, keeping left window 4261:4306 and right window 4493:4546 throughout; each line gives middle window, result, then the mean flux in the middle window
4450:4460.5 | 0.02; 9.94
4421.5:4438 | -0.05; 10.3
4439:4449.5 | -0.04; 10.4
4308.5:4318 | 0.05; 8.34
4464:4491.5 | -0.03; 10.6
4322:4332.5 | -0.03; 9.1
